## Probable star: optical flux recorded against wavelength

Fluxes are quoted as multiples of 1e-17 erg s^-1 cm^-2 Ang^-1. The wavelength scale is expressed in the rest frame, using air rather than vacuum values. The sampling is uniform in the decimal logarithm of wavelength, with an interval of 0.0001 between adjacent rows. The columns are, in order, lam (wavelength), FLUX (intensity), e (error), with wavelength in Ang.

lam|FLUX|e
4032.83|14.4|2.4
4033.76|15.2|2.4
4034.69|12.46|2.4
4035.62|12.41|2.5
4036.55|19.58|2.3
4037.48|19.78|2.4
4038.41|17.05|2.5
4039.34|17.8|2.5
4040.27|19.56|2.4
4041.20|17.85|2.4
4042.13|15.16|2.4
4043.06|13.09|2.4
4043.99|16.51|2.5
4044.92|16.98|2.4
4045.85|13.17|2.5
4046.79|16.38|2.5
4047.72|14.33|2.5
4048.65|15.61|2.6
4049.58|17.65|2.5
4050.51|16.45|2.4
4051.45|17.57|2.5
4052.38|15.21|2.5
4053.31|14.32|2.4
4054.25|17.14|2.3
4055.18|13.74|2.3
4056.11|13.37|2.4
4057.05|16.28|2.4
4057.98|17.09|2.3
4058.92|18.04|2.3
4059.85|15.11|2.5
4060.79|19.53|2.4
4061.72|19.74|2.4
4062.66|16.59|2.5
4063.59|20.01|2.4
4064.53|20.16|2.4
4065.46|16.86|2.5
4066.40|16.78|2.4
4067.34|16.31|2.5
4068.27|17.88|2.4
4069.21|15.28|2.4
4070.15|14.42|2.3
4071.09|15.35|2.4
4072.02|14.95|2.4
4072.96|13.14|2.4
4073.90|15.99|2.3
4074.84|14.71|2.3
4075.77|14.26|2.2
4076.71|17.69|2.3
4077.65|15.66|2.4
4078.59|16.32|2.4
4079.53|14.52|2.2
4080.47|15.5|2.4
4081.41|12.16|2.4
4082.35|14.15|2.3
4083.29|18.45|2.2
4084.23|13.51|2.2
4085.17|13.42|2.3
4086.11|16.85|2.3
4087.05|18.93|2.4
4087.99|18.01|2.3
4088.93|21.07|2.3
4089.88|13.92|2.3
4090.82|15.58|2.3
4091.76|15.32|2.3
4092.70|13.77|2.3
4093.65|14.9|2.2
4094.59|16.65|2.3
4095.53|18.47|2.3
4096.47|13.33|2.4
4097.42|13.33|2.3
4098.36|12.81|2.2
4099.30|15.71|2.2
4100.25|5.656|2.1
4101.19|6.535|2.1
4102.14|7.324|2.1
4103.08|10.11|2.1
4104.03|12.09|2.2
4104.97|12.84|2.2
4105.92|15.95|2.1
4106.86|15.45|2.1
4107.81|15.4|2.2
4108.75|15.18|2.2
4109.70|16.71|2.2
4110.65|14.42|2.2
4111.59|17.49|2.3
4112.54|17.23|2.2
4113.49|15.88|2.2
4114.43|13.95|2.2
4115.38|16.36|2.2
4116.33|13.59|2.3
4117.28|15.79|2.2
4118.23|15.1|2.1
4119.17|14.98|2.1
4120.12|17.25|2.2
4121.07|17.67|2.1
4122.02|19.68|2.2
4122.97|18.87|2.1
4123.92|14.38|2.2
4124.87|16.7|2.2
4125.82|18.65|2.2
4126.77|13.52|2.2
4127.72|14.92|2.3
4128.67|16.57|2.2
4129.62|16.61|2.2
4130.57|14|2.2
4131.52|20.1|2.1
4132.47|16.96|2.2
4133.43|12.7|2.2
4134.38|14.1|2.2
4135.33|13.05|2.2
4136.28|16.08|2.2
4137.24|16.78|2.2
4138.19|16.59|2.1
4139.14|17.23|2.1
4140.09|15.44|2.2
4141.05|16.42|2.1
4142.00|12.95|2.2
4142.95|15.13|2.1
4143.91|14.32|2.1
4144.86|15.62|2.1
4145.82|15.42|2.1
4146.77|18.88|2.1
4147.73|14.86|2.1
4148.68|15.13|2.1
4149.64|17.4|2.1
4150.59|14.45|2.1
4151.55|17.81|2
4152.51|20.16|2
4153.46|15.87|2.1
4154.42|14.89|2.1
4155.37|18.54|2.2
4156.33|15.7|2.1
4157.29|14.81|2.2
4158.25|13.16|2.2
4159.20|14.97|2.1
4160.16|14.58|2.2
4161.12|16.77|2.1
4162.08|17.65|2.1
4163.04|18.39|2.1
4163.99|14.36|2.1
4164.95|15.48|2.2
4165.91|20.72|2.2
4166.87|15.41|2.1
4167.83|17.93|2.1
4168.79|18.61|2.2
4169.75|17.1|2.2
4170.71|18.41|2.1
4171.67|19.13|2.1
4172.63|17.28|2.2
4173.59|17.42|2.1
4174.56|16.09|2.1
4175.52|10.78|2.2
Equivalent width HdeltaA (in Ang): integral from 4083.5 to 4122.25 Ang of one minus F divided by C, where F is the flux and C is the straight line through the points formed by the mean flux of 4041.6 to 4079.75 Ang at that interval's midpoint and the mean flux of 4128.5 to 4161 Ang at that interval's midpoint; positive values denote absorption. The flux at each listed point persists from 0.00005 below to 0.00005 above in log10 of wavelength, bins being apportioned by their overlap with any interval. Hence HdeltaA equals 2.7 Ang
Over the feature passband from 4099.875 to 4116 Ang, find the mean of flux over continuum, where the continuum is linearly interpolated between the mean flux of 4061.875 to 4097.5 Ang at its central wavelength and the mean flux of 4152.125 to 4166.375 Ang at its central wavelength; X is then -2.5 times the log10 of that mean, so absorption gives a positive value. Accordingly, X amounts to 0.19 mag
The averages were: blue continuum 16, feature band 13.5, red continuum 16.4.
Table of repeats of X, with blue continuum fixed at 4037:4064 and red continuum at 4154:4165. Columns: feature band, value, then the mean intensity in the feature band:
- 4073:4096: 0.04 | 15.8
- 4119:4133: -0.05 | 16.7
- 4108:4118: 0.03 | 15.6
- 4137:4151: 0.01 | 15.8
